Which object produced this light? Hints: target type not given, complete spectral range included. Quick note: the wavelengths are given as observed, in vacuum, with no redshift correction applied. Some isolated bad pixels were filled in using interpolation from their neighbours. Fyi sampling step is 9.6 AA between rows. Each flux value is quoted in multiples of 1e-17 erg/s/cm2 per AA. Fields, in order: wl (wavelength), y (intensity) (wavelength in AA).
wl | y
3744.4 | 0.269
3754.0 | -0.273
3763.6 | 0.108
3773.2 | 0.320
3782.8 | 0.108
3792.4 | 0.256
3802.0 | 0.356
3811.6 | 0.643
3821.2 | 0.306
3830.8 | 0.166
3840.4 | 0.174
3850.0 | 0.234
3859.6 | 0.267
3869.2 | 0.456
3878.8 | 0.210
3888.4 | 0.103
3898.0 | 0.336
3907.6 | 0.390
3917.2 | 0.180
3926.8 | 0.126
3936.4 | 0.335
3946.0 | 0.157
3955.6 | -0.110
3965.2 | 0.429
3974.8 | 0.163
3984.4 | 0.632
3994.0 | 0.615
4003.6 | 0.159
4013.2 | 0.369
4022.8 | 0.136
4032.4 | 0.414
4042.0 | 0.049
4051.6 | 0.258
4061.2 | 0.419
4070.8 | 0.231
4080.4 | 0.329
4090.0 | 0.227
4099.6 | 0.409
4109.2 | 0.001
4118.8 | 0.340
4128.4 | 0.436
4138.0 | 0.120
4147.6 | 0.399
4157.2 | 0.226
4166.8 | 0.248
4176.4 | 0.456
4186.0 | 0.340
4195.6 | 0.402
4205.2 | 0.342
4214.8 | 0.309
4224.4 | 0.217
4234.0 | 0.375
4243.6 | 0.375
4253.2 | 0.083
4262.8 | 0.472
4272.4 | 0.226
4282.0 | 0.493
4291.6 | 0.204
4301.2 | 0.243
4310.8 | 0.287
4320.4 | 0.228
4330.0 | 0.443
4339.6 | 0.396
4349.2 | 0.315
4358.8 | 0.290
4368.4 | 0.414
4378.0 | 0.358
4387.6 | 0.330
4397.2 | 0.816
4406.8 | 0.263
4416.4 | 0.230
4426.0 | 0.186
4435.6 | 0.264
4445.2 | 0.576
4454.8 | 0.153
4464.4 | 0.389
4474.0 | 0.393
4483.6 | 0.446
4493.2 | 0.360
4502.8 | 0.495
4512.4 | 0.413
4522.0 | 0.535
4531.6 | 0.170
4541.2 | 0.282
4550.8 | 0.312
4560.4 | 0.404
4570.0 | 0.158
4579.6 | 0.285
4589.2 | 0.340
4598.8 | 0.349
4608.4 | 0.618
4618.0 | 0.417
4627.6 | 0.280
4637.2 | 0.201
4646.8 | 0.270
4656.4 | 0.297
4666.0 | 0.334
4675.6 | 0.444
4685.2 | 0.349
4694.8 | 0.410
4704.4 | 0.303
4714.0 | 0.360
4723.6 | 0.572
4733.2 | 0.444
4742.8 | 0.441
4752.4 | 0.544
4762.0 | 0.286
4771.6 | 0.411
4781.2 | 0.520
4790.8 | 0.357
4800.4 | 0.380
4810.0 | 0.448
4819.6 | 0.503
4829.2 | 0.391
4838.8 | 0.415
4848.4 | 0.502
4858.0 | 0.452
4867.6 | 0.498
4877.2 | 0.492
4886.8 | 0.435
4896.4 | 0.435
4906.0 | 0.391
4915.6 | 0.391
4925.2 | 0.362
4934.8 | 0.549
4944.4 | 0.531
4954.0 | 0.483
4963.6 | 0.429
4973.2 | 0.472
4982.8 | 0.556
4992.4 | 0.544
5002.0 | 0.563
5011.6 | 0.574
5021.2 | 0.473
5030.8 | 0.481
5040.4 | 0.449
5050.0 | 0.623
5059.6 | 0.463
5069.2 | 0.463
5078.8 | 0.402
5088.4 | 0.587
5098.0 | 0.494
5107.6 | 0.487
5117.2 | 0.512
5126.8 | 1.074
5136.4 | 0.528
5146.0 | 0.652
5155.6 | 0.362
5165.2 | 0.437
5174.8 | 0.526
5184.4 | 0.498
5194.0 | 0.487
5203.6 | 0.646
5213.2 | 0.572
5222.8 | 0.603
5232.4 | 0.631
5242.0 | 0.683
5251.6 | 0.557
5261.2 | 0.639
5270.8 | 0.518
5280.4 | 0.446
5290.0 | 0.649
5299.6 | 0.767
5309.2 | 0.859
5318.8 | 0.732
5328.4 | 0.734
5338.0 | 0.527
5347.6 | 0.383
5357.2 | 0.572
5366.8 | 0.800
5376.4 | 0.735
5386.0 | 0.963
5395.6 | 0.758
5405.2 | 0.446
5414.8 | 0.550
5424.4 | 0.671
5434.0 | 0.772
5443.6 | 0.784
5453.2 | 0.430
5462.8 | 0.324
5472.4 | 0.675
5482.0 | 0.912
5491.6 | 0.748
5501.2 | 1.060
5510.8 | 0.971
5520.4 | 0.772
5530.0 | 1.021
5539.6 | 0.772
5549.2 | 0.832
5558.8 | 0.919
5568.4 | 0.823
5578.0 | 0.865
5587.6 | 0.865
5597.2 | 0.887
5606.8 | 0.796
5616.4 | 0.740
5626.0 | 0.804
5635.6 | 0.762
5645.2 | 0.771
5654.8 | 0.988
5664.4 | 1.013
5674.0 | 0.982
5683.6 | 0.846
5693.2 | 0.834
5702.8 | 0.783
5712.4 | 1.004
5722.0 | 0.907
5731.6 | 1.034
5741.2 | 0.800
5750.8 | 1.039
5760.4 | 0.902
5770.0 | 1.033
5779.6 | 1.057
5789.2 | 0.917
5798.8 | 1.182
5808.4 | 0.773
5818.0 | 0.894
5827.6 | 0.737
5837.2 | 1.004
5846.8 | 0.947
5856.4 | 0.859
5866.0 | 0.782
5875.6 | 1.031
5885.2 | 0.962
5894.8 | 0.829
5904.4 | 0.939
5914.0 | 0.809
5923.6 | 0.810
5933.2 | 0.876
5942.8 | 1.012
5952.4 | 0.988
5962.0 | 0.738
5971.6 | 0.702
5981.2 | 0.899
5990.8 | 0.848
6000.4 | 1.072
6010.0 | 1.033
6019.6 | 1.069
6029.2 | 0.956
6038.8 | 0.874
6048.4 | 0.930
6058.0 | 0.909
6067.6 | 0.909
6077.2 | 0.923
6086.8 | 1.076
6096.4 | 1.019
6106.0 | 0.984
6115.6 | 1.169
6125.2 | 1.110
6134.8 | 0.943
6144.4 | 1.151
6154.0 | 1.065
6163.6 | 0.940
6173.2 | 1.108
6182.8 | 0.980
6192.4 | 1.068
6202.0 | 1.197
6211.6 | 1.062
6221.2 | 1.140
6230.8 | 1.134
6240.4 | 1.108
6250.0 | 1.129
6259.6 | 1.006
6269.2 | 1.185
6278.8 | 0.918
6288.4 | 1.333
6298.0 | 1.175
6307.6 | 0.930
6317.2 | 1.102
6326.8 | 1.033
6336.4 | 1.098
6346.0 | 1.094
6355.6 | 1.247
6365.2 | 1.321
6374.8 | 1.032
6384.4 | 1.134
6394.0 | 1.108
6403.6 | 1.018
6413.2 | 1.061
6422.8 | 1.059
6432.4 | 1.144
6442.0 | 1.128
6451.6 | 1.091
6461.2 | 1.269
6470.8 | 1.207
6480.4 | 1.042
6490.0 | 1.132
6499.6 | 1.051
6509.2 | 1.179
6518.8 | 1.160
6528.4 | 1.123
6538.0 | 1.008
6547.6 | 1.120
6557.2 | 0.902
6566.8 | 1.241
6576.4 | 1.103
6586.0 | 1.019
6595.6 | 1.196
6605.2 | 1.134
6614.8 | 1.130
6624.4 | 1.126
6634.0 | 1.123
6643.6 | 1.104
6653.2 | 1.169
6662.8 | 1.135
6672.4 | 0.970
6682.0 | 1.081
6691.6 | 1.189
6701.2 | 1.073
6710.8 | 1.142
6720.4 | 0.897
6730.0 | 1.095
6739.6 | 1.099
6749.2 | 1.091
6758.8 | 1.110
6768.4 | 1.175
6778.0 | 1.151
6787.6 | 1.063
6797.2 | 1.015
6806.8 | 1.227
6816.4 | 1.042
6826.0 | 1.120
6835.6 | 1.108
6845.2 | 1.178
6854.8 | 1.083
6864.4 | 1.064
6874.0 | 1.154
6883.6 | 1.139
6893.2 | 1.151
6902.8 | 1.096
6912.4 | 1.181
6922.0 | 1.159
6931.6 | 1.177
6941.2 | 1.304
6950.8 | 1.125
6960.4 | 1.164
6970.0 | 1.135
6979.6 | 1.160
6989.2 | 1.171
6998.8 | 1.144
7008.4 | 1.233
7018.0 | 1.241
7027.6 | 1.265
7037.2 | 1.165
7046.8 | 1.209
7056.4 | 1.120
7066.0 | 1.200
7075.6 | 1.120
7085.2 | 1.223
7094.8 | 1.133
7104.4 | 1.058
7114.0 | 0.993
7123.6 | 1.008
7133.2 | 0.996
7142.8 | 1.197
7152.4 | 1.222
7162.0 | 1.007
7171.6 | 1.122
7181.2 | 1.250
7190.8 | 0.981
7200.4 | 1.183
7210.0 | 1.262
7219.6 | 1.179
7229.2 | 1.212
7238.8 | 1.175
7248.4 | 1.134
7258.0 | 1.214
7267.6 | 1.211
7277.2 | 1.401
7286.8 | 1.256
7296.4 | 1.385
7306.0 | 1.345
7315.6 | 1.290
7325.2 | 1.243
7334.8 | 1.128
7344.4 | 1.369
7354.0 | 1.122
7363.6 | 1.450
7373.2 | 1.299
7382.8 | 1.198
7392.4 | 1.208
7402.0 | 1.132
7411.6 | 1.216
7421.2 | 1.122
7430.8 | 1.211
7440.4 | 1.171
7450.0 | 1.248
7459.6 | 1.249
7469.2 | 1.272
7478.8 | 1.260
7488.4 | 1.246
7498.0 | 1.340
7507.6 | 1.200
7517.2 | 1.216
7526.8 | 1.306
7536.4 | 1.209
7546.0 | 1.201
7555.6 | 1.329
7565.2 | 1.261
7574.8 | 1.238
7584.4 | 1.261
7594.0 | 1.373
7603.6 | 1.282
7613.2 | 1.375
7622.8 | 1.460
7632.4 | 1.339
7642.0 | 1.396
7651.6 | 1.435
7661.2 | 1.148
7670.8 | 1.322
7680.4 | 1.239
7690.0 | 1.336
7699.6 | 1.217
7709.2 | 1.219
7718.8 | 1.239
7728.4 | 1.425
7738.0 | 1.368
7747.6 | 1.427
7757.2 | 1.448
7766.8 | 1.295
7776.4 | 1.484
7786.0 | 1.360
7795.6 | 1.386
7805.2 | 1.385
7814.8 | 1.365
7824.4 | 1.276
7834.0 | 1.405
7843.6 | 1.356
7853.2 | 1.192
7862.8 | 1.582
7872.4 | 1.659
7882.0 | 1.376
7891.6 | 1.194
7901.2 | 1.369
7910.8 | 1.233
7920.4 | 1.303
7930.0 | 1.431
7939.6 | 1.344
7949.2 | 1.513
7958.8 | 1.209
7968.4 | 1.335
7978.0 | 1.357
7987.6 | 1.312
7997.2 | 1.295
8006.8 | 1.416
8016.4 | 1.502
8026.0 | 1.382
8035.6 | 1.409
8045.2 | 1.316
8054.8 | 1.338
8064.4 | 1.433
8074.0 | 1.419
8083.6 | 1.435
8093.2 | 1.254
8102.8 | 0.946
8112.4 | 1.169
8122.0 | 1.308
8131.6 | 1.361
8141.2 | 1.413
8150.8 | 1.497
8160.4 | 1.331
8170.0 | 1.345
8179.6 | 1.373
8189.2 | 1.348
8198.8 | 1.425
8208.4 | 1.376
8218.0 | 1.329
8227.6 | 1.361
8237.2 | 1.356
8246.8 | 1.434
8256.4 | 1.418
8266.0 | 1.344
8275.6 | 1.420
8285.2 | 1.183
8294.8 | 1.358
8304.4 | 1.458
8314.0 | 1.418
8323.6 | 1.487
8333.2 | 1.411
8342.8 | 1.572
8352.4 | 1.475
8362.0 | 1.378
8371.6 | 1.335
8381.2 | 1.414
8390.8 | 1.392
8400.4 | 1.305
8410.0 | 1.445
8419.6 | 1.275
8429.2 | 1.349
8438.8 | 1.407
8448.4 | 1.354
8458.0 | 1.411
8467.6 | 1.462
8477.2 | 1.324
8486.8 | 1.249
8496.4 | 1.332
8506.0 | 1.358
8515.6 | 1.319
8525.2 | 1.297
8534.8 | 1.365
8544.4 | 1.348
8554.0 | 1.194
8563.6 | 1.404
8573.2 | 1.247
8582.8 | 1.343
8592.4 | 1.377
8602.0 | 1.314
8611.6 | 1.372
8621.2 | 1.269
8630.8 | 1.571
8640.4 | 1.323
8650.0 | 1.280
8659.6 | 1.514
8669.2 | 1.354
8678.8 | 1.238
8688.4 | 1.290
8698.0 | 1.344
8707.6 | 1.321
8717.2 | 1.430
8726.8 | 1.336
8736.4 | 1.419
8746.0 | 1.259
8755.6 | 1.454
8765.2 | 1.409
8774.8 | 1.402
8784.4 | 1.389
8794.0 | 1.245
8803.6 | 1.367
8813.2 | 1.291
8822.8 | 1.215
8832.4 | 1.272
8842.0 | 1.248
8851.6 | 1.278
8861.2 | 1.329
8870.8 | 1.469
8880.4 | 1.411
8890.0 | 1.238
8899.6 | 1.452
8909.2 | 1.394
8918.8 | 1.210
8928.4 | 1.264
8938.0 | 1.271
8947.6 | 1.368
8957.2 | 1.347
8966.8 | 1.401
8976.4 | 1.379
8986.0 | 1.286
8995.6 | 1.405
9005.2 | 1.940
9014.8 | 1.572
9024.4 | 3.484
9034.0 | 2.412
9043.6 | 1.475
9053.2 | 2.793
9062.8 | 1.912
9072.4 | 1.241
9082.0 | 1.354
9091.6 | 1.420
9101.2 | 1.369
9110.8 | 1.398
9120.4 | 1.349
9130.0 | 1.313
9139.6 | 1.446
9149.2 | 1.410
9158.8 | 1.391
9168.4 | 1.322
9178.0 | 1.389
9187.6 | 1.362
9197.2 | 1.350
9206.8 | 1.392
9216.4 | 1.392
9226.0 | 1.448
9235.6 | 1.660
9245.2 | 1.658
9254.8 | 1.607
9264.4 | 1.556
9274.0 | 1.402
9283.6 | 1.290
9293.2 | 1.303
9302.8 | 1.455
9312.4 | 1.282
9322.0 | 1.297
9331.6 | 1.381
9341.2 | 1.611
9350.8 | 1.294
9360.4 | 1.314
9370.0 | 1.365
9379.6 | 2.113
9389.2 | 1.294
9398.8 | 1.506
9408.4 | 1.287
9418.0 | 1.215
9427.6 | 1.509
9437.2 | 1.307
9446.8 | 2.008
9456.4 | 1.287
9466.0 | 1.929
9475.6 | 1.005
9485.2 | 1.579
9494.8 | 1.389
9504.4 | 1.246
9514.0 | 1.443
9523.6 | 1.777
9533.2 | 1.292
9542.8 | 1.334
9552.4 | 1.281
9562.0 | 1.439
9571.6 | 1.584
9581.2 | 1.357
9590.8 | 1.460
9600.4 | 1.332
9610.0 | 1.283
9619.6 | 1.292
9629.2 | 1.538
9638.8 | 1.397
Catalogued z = 0.38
